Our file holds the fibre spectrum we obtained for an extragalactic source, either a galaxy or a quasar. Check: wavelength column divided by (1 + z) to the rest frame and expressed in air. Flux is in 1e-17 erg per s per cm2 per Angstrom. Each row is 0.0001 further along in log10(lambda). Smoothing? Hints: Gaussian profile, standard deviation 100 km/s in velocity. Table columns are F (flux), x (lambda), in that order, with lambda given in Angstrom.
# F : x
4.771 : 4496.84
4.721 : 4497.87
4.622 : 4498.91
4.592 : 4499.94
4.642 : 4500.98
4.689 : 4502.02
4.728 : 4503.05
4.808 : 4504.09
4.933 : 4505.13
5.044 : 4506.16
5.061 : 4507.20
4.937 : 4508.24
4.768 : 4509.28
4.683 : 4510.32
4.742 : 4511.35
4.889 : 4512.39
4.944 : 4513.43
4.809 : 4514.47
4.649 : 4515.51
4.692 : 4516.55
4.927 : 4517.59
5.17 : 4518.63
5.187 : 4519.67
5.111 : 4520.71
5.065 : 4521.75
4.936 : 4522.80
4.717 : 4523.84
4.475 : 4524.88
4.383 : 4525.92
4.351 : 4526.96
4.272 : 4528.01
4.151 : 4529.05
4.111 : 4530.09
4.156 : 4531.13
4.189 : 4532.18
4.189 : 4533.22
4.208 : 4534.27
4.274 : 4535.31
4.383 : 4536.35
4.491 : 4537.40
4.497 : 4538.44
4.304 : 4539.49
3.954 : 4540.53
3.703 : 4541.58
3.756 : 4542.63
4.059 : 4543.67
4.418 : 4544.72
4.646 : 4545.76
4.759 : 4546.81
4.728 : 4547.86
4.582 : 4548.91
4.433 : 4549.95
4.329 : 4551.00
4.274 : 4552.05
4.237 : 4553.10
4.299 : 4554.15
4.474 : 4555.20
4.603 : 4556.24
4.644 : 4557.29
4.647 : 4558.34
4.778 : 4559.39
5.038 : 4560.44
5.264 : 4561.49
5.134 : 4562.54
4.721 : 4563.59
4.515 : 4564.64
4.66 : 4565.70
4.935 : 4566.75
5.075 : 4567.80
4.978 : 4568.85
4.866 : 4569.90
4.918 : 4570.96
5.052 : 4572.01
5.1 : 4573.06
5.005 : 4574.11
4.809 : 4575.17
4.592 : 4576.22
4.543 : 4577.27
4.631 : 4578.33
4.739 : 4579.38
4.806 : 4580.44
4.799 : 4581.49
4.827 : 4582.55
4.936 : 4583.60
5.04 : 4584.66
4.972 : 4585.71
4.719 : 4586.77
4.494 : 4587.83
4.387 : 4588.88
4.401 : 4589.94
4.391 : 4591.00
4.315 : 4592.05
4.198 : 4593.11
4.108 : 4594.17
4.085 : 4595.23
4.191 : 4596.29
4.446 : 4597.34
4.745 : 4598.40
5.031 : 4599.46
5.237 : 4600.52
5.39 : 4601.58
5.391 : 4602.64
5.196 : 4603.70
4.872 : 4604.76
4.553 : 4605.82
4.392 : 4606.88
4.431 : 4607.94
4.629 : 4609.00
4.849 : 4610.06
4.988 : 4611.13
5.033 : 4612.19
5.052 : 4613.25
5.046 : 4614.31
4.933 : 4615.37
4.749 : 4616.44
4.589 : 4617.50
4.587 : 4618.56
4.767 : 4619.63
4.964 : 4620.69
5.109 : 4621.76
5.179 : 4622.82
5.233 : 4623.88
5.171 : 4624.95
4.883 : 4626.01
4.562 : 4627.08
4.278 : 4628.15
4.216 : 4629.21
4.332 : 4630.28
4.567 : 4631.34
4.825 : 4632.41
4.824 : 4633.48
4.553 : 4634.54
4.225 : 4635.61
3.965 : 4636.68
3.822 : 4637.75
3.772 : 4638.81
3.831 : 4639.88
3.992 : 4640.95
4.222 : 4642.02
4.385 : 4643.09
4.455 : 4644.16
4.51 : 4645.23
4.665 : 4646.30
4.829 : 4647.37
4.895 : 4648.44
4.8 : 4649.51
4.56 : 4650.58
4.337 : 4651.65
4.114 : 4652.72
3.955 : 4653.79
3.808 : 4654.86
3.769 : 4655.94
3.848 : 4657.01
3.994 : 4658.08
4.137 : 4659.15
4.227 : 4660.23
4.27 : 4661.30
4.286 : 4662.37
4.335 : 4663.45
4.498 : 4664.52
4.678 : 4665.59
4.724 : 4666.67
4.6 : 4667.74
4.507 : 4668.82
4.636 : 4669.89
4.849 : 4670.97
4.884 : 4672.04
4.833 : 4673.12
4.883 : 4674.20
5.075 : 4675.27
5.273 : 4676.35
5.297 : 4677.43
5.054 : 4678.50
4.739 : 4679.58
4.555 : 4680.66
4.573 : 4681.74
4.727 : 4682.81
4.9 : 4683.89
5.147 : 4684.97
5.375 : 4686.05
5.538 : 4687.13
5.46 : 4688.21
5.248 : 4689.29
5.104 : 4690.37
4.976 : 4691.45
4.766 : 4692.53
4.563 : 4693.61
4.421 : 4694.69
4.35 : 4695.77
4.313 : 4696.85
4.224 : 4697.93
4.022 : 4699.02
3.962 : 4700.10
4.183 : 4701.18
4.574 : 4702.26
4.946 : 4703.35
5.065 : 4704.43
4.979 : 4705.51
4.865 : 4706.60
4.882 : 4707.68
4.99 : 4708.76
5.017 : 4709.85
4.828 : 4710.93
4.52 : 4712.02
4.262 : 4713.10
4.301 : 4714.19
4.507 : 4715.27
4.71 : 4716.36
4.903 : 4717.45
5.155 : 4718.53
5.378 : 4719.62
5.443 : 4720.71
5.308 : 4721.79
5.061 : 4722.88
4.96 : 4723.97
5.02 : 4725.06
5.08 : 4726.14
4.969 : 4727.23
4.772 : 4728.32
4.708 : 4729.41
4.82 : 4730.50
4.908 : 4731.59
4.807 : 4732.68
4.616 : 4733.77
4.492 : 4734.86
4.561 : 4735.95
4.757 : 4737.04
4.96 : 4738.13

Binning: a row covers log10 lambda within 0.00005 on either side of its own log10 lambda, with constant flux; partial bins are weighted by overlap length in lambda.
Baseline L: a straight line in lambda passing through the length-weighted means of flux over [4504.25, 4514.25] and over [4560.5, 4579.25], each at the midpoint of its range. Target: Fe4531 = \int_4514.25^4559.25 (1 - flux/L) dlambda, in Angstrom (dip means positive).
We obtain 3.8 Angstrom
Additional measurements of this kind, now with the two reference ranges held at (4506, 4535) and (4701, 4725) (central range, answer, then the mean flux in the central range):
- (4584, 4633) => 0.3 Angstrom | 4.73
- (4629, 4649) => 1.8 Angstrom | 4.36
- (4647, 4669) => 2.2 Angstrom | 4.34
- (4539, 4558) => 1.4 Angstrom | 4.35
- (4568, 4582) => -0.3 Angstrom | 4.84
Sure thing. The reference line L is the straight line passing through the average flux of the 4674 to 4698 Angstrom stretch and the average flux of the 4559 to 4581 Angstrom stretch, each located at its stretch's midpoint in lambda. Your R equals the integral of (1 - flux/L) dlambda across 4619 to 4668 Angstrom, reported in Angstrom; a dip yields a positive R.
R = 4.6 Angstrom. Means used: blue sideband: 4.87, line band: 4.43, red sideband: 4.91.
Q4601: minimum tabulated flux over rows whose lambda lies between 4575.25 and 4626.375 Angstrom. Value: 4.085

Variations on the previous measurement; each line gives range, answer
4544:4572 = 4.237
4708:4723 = 4.262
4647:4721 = 3.769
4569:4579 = 4.543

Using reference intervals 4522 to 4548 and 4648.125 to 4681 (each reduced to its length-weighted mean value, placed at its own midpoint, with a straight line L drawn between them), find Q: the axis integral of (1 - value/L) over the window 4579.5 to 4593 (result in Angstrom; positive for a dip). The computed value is -0.8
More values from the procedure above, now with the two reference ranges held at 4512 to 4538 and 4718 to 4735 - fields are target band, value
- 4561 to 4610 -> -0.49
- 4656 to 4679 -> 1.27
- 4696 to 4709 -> 0.96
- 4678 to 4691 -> -0.37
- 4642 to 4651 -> 0.39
